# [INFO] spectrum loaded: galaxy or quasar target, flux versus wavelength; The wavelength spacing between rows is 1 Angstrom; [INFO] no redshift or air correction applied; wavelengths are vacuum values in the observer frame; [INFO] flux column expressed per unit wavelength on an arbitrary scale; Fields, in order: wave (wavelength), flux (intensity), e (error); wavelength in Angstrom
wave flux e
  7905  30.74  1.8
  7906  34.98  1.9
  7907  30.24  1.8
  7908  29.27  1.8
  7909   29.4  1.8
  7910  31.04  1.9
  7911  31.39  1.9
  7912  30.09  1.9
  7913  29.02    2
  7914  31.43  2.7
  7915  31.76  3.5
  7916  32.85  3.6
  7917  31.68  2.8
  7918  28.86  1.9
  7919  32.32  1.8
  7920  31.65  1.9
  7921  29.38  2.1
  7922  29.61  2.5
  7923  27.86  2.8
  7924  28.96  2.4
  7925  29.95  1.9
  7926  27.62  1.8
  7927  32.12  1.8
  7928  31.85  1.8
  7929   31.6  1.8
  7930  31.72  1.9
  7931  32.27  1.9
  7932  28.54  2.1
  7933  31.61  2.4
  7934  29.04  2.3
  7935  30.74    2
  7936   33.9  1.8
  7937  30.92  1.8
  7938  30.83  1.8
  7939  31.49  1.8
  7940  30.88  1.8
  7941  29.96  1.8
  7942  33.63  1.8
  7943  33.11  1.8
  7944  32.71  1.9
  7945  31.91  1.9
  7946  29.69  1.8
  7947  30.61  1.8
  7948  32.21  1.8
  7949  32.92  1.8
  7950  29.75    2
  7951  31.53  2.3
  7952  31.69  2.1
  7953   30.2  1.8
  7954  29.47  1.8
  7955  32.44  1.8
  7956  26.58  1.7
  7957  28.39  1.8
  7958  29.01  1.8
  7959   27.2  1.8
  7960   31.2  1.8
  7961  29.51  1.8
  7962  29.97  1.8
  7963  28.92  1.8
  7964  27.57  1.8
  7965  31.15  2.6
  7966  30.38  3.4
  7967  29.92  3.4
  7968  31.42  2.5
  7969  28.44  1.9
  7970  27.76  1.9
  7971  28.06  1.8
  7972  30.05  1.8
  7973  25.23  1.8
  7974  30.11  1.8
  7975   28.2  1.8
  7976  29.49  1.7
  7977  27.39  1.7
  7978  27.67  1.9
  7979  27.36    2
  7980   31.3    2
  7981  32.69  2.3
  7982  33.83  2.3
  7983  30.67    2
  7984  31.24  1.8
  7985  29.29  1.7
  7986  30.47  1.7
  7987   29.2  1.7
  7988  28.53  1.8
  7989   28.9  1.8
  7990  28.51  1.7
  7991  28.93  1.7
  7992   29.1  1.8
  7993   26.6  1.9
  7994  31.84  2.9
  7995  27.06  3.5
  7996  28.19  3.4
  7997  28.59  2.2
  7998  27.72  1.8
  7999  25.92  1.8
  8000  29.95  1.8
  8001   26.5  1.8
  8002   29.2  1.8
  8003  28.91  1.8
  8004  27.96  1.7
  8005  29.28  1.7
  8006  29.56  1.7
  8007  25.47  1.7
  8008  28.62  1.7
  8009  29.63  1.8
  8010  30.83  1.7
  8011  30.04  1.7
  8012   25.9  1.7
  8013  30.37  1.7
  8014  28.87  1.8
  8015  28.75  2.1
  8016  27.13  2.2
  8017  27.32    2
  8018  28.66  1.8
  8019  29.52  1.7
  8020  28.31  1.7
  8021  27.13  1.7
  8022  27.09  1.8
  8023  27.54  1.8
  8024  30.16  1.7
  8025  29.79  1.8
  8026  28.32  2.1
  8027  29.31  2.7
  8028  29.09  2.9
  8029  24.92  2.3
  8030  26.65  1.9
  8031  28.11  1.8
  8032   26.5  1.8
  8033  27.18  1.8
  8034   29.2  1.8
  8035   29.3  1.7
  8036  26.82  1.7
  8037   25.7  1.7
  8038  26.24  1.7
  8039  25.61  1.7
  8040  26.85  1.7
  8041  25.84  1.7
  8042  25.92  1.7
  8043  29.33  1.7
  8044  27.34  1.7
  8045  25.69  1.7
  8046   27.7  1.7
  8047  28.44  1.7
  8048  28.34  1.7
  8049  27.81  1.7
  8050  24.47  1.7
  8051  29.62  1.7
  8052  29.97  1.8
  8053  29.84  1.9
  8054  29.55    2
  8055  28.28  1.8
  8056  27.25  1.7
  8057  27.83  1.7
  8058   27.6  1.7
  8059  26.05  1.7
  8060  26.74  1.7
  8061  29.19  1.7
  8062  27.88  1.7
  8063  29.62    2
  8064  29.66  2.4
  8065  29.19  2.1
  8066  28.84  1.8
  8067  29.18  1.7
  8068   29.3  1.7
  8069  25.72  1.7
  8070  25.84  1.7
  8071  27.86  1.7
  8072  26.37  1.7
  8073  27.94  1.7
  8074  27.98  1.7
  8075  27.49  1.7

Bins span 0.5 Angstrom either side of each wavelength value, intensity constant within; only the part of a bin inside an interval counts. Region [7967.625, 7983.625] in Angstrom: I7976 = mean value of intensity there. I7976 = 29.4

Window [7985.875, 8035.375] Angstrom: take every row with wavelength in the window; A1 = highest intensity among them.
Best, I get 31.84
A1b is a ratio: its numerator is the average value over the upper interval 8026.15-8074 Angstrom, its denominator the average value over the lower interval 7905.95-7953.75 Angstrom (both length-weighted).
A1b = 0.9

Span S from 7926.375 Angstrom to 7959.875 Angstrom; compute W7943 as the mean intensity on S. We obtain 30.9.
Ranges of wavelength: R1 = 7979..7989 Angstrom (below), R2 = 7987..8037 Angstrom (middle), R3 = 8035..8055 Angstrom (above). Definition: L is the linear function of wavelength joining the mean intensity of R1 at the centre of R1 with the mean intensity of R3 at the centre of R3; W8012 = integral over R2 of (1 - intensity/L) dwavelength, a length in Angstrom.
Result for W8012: 1.4 Angstrom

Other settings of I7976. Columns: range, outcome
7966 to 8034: 28.7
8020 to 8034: 27.9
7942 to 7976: 30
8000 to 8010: 28.6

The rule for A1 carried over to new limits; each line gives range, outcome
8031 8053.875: 29.97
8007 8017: 30.83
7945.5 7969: 32.92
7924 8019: 33.9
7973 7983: 33.83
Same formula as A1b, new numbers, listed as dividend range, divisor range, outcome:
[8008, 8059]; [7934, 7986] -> 0.93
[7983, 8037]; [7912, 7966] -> 0.93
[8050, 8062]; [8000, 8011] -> 0.98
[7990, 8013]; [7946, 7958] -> 0.94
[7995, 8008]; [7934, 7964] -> 0.92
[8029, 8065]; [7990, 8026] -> 0.97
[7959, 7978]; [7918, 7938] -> 0.95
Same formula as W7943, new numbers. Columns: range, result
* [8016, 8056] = 27.8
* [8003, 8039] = 28.1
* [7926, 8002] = 29.9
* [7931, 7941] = 30.9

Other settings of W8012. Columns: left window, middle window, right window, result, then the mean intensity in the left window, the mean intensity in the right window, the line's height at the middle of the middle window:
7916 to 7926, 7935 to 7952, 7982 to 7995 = -1.0 Angstrom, 30.1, 29.5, 29.9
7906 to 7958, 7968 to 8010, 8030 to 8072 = 0.6 Angstrom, 30.8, 27.7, 29.3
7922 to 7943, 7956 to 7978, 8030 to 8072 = 0.7 Angstrom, 30.8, 27.7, 29.9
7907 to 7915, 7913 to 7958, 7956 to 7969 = -1.4 Angstrom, 30.3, 29.4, 29.9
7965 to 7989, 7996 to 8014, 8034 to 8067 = 0.2 Angstrom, 29.5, 27.8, 28.9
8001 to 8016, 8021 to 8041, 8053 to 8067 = 0.7 Angstrom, 28.7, 28.4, 28.5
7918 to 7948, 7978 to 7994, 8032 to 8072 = -0.2 Angstrom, 30.9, 27.7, 29.5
